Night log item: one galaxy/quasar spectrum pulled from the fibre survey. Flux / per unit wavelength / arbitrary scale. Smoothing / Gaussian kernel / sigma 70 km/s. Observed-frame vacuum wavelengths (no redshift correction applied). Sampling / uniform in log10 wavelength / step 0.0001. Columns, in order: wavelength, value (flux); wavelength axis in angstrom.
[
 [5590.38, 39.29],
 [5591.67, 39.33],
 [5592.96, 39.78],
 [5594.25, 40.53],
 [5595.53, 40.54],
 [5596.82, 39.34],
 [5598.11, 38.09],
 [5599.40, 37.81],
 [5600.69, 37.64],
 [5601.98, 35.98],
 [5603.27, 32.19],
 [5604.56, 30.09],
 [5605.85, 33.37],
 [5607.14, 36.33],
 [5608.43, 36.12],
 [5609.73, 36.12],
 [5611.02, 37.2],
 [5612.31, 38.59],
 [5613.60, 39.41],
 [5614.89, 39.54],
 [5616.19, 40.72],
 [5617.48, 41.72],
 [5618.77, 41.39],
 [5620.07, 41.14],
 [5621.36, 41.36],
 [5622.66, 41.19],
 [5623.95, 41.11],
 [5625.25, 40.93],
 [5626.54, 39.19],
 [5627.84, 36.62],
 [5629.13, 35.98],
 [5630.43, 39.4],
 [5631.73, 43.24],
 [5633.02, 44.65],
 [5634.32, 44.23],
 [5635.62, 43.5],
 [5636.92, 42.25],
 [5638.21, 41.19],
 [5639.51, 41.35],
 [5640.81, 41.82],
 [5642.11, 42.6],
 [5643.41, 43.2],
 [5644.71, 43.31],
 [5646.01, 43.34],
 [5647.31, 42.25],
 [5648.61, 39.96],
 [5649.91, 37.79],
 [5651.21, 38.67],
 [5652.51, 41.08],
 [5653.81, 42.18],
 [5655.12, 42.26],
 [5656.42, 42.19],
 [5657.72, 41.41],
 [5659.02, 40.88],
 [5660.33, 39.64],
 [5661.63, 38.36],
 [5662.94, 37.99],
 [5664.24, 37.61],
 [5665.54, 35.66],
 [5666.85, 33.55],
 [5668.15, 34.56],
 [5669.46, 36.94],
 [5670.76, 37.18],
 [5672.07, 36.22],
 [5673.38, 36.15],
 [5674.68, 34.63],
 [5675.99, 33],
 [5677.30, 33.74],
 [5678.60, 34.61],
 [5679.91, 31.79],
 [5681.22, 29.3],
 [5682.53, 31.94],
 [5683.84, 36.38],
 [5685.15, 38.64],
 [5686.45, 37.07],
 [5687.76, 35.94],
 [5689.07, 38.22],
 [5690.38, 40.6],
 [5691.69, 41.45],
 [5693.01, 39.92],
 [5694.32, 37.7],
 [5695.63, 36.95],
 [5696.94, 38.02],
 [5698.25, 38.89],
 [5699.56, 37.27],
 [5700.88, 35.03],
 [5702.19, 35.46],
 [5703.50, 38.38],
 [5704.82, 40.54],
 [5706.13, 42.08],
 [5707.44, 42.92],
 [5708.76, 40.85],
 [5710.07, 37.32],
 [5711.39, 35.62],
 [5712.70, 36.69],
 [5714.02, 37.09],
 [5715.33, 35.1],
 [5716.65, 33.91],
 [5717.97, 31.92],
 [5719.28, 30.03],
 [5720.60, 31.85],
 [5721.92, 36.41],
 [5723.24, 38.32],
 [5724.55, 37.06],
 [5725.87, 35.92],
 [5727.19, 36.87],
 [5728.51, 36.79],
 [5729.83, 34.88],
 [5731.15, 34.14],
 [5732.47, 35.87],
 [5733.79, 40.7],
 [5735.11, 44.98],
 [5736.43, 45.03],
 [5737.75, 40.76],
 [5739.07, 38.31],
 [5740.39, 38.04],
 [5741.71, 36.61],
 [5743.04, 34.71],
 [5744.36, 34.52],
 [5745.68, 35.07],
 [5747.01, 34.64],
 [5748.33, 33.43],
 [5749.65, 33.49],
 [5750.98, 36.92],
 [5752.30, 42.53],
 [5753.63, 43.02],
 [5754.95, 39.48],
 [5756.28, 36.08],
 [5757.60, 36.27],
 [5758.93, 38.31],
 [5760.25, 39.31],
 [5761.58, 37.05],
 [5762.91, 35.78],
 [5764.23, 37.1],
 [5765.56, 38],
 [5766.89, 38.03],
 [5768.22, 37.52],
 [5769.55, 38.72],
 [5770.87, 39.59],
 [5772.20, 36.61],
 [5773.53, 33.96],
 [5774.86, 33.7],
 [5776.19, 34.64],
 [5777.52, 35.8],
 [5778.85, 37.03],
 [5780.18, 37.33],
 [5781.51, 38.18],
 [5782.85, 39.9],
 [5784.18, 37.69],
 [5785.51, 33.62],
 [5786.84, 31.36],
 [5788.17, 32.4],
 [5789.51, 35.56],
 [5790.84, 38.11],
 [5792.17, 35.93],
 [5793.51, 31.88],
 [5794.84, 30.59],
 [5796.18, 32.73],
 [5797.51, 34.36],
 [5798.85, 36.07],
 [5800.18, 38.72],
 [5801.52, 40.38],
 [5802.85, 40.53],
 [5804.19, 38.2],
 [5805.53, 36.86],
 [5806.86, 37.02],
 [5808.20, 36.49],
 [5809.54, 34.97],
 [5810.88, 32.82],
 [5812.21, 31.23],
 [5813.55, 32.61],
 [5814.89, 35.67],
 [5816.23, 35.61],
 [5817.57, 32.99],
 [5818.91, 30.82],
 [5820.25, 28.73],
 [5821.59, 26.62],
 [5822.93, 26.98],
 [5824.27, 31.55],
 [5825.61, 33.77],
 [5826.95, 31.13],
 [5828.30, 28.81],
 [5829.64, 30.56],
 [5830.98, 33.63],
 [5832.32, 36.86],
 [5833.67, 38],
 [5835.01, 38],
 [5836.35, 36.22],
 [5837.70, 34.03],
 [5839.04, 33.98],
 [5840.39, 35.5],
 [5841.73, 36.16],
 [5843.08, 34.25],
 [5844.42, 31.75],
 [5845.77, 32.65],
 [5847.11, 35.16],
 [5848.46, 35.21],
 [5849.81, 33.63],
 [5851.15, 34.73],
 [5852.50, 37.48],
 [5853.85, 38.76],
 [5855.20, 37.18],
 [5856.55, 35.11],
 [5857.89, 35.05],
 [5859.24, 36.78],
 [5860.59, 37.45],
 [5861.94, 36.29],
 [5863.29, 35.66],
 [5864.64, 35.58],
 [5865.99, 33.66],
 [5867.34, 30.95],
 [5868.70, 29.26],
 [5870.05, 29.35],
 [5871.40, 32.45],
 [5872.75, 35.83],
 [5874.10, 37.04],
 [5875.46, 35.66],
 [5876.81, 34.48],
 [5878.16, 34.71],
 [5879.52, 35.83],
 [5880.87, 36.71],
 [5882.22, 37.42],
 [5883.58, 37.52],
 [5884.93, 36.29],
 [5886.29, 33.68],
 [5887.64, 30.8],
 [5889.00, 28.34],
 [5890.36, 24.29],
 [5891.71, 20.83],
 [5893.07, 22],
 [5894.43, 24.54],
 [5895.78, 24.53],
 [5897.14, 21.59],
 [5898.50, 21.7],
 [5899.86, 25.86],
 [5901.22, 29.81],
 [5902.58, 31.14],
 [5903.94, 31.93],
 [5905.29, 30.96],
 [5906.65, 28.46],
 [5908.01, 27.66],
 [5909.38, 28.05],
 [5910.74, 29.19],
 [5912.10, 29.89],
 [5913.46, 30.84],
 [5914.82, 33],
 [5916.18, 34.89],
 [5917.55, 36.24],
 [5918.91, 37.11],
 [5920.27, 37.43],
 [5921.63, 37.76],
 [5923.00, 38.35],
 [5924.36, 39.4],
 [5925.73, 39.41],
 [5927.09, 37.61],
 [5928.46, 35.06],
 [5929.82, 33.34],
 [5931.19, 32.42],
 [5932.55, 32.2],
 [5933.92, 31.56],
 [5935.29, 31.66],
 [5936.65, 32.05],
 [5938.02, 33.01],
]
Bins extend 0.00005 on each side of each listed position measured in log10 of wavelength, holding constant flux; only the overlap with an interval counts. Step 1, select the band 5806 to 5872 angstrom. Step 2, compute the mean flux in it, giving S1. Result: 33.9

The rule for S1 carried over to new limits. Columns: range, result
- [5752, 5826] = 35.6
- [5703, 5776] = 37.2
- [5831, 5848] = 35.2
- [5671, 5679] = 34.9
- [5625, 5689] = 38.7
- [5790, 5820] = 35.1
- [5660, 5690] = 35.6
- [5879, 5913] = 29.1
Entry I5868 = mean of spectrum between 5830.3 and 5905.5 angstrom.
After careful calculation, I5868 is 32.9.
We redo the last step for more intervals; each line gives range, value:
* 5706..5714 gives 38.9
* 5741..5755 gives 36.6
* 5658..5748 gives 36.8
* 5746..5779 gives 37.1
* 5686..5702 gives 38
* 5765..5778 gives 36.7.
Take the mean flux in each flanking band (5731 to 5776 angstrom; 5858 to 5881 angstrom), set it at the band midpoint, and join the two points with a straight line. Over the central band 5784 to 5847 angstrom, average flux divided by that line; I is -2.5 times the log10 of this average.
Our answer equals 0.06 mag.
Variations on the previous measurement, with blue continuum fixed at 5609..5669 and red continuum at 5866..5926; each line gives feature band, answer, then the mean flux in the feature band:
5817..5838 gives 0.05 mag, 32.4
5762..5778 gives -0.02 mag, 36.6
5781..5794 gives -0.01 mag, 35.5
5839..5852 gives -0.03 mag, 34.4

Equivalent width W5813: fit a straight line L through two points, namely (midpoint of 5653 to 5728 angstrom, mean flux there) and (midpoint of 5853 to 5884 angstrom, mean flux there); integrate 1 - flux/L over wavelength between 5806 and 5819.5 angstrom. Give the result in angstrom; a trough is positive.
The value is 0.62 angstrom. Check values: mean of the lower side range 37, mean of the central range 34.1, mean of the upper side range 35.2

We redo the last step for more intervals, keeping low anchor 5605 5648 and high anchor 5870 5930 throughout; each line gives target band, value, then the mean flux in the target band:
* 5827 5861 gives -1.30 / 35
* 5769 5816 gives -0.59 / 35.7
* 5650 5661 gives -0.38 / 40.9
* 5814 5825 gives 1.06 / 31.2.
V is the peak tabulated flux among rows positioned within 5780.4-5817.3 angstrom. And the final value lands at 40.53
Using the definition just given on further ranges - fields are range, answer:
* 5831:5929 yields 39.41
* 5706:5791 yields 45.03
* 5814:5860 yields 38.76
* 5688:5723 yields 42.92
